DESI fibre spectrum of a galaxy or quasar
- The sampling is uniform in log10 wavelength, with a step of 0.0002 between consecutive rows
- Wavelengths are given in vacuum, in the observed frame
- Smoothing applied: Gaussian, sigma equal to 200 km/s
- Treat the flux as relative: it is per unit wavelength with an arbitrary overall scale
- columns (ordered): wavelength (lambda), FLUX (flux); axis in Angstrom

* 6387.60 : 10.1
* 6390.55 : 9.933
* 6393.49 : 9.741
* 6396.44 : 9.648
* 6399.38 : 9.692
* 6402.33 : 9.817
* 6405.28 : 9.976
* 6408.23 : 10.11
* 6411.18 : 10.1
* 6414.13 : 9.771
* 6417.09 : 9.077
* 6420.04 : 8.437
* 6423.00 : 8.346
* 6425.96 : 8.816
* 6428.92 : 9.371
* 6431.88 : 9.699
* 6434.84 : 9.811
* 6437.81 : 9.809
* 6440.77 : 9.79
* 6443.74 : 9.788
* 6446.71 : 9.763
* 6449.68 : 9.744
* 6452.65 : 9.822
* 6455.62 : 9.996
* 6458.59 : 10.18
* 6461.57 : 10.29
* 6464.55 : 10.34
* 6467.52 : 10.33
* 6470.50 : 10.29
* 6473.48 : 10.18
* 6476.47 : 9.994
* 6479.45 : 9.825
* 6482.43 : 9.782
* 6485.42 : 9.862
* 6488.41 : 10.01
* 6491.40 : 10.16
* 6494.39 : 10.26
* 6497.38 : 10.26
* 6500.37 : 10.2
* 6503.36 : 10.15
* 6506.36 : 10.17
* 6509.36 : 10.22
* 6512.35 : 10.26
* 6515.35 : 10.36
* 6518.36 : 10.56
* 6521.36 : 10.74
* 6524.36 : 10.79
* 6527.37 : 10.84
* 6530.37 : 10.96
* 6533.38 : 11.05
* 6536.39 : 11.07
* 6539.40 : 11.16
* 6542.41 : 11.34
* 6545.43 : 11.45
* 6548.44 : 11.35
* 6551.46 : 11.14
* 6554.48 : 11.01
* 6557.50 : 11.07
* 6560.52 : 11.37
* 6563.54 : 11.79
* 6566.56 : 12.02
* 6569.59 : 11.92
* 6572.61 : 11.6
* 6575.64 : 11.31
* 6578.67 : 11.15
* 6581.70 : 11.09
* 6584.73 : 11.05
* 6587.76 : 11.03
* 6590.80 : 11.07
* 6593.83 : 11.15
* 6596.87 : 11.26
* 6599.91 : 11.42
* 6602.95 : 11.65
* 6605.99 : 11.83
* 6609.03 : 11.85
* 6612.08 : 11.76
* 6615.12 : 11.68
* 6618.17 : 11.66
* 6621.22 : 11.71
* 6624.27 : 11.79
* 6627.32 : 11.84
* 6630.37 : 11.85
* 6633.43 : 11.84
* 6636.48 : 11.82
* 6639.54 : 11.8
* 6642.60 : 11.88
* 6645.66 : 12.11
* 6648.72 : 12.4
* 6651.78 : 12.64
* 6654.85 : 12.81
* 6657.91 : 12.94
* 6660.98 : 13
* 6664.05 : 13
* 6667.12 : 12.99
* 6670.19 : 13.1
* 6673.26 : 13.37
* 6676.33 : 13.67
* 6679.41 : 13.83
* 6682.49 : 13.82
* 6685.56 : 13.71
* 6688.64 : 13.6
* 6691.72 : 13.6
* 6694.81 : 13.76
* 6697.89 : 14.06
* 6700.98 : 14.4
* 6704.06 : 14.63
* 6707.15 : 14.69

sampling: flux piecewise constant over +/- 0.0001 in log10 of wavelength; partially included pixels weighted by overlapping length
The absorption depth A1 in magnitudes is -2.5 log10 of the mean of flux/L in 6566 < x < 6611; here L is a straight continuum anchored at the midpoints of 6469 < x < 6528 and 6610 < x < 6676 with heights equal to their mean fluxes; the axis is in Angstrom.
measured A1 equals 0.010 mag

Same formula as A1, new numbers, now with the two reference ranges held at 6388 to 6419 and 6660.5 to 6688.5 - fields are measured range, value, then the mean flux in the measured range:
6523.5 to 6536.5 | 0.05 mag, 10.9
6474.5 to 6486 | 0.10 mag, 9.88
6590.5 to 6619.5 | 0.08 mag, 11.6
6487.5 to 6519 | 0.09 mag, 10.2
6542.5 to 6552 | 0.04 mag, 11.3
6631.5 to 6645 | 0.09 mag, 11.8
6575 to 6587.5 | 0.10 mag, 11.1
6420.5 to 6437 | 0.11 mag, 9.18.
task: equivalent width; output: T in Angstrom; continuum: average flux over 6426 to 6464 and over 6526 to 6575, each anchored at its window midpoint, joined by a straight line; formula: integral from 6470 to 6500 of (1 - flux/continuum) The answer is 0.9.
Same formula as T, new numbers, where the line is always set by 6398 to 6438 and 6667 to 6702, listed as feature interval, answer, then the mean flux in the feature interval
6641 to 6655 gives 0.83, 12.3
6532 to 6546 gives 0.23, 11.2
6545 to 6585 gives 1.36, 11.4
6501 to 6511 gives 0.63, 10.2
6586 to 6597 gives 0.99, 11.1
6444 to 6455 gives 0.20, 9.8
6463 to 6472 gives -0.06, 10.3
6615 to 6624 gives 0.68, 11.7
